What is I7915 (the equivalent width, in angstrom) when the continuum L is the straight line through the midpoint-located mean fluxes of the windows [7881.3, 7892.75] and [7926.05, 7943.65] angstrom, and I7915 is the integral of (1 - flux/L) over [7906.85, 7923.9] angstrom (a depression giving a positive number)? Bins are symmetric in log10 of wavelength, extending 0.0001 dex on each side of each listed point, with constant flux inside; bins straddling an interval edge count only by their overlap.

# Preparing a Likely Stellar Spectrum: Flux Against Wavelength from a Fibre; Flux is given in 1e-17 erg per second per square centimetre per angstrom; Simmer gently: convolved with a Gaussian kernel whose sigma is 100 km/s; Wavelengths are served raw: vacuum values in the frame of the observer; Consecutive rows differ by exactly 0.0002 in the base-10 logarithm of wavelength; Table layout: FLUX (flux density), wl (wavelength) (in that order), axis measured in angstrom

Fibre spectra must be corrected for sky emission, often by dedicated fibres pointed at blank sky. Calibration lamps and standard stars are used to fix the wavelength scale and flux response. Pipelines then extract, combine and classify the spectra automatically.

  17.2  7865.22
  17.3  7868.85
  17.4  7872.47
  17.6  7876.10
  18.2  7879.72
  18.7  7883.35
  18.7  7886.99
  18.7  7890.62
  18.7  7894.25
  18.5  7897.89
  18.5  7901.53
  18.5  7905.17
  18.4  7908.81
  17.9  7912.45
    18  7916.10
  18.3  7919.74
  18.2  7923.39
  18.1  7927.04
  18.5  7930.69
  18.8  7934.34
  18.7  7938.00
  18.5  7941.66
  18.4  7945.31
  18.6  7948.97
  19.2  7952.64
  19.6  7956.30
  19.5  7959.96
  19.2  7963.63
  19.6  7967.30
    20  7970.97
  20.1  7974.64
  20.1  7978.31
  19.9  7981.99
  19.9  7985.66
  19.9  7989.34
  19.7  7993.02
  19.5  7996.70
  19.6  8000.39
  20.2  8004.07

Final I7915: 0.4 angstrom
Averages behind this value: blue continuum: 18.7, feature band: 18.2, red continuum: 18.5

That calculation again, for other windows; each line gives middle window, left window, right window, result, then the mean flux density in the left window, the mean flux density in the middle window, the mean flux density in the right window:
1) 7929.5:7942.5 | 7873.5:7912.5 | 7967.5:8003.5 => 0.3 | 18.4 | 18.6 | 19.9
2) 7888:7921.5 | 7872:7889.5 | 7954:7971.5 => 0.3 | 18.2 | 18.4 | 19.5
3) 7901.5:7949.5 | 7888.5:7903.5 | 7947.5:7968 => 1.4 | 18.6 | 18.4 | 19.3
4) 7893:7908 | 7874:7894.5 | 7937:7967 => 0.0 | 18.4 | 18.5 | 19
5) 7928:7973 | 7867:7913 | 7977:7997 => 0.5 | 18.2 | 19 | 19.9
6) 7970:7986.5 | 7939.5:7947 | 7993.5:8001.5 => -0.7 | 18.5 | 20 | 19.6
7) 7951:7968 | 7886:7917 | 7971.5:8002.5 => 0.0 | 18.4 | 19.4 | 19.9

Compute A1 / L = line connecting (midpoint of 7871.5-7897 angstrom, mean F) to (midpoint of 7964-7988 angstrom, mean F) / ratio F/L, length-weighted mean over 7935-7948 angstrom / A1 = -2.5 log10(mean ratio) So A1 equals 0.04 mag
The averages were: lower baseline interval 18.3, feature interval 18.6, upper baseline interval 19.9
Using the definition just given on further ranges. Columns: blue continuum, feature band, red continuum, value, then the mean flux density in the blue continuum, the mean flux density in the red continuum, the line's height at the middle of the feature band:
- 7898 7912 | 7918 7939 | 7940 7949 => 0.003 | 18.4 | 18.5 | 18.5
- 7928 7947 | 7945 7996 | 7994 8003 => -0.025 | 18.6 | 19.6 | 19.1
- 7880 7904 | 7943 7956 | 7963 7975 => 0.035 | 18.6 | 19.7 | 19.4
